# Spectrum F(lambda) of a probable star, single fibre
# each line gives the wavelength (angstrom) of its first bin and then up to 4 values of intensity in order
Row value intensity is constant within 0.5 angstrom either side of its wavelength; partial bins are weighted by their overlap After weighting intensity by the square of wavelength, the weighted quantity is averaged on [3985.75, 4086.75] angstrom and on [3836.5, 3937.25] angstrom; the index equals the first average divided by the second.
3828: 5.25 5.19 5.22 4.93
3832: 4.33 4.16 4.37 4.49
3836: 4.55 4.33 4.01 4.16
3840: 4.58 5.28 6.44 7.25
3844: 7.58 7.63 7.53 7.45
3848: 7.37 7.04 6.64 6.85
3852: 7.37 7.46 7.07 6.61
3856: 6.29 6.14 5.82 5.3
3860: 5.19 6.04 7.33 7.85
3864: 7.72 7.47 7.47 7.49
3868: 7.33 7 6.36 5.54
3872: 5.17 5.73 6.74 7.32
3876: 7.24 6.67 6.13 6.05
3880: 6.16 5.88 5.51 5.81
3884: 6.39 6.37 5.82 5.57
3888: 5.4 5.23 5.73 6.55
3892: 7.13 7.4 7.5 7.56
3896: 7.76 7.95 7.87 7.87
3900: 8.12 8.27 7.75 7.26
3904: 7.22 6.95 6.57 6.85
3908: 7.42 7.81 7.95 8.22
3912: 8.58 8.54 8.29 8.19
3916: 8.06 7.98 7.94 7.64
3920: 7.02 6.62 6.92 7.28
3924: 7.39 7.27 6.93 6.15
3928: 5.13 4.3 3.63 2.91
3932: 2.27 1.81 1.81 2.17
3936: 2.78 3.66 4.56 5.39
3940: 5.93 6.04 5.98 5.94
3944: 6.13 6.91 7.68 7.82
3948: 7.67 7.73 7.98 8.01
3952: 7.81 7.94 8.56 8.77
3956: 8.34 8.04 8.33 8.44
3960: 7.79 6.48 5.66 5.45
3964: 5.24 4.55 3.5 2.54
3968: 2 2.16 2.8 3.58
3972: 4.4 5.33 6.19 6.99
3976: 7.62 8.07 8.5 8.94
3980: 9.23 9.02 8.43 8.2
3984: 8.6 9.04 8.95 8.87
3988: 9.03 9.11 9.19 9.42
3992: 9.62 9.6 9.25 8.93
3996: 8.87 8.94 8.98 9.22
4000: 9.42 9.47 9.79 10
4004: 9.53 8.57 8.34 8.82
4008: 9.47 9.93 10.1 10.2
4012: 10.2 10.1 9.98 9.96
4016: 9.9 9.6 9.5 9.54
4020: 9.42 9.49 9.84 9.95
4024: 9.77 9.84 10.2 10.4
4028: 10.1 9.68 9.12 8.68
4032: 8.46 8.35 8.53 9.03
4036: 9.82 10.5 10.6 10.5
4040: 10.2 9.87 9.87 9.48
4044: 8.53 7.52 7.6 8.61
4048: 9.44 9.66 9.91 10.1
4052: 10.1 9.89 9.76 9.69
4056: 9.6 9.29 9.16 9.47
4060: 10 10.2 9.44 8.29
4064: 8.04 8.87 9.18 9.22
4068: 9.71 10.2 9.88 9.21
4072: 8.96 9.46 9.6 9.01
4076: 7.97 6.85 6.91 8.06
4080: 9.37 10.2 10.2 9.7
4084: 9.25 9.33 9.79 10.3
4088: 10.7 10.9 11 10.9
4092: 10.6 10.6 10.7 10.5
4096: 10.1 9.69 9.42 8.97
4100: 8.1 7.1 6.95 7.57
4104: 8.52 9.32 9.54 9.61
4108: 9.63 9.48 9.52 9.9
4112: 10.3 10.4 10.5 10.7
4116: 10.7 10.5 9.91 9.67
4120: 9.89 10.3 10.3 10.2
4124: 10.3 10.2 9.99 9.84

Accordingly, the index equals 1.56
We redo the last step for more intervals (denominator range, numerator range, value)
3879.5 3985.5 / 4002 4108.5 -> 1.54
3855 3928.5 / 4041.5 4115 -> 1.49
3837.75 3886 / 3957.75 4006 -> 1.24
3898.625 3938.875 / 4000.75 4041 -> 1.60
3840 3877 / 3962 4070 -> 1.40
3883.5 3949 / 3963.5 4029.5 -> 1.36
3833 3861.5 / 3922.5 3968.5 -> 1.01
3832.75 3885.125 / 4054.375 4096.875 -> 1.69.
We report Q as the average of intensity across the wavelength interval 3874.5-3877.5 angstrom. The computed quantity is 7.08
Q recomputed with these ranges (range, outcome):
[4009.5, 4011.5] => 10.1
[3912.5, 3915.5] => 8.34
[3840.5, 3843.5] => 6.32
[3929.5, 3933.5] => 2.66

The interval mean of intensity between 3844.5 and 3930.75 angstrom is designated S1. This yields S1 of 6.87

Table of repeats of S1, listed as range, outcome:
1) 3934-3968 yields 6.23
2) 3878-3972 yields 6.34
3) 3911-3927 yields 7.61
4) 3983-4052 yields 9.42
